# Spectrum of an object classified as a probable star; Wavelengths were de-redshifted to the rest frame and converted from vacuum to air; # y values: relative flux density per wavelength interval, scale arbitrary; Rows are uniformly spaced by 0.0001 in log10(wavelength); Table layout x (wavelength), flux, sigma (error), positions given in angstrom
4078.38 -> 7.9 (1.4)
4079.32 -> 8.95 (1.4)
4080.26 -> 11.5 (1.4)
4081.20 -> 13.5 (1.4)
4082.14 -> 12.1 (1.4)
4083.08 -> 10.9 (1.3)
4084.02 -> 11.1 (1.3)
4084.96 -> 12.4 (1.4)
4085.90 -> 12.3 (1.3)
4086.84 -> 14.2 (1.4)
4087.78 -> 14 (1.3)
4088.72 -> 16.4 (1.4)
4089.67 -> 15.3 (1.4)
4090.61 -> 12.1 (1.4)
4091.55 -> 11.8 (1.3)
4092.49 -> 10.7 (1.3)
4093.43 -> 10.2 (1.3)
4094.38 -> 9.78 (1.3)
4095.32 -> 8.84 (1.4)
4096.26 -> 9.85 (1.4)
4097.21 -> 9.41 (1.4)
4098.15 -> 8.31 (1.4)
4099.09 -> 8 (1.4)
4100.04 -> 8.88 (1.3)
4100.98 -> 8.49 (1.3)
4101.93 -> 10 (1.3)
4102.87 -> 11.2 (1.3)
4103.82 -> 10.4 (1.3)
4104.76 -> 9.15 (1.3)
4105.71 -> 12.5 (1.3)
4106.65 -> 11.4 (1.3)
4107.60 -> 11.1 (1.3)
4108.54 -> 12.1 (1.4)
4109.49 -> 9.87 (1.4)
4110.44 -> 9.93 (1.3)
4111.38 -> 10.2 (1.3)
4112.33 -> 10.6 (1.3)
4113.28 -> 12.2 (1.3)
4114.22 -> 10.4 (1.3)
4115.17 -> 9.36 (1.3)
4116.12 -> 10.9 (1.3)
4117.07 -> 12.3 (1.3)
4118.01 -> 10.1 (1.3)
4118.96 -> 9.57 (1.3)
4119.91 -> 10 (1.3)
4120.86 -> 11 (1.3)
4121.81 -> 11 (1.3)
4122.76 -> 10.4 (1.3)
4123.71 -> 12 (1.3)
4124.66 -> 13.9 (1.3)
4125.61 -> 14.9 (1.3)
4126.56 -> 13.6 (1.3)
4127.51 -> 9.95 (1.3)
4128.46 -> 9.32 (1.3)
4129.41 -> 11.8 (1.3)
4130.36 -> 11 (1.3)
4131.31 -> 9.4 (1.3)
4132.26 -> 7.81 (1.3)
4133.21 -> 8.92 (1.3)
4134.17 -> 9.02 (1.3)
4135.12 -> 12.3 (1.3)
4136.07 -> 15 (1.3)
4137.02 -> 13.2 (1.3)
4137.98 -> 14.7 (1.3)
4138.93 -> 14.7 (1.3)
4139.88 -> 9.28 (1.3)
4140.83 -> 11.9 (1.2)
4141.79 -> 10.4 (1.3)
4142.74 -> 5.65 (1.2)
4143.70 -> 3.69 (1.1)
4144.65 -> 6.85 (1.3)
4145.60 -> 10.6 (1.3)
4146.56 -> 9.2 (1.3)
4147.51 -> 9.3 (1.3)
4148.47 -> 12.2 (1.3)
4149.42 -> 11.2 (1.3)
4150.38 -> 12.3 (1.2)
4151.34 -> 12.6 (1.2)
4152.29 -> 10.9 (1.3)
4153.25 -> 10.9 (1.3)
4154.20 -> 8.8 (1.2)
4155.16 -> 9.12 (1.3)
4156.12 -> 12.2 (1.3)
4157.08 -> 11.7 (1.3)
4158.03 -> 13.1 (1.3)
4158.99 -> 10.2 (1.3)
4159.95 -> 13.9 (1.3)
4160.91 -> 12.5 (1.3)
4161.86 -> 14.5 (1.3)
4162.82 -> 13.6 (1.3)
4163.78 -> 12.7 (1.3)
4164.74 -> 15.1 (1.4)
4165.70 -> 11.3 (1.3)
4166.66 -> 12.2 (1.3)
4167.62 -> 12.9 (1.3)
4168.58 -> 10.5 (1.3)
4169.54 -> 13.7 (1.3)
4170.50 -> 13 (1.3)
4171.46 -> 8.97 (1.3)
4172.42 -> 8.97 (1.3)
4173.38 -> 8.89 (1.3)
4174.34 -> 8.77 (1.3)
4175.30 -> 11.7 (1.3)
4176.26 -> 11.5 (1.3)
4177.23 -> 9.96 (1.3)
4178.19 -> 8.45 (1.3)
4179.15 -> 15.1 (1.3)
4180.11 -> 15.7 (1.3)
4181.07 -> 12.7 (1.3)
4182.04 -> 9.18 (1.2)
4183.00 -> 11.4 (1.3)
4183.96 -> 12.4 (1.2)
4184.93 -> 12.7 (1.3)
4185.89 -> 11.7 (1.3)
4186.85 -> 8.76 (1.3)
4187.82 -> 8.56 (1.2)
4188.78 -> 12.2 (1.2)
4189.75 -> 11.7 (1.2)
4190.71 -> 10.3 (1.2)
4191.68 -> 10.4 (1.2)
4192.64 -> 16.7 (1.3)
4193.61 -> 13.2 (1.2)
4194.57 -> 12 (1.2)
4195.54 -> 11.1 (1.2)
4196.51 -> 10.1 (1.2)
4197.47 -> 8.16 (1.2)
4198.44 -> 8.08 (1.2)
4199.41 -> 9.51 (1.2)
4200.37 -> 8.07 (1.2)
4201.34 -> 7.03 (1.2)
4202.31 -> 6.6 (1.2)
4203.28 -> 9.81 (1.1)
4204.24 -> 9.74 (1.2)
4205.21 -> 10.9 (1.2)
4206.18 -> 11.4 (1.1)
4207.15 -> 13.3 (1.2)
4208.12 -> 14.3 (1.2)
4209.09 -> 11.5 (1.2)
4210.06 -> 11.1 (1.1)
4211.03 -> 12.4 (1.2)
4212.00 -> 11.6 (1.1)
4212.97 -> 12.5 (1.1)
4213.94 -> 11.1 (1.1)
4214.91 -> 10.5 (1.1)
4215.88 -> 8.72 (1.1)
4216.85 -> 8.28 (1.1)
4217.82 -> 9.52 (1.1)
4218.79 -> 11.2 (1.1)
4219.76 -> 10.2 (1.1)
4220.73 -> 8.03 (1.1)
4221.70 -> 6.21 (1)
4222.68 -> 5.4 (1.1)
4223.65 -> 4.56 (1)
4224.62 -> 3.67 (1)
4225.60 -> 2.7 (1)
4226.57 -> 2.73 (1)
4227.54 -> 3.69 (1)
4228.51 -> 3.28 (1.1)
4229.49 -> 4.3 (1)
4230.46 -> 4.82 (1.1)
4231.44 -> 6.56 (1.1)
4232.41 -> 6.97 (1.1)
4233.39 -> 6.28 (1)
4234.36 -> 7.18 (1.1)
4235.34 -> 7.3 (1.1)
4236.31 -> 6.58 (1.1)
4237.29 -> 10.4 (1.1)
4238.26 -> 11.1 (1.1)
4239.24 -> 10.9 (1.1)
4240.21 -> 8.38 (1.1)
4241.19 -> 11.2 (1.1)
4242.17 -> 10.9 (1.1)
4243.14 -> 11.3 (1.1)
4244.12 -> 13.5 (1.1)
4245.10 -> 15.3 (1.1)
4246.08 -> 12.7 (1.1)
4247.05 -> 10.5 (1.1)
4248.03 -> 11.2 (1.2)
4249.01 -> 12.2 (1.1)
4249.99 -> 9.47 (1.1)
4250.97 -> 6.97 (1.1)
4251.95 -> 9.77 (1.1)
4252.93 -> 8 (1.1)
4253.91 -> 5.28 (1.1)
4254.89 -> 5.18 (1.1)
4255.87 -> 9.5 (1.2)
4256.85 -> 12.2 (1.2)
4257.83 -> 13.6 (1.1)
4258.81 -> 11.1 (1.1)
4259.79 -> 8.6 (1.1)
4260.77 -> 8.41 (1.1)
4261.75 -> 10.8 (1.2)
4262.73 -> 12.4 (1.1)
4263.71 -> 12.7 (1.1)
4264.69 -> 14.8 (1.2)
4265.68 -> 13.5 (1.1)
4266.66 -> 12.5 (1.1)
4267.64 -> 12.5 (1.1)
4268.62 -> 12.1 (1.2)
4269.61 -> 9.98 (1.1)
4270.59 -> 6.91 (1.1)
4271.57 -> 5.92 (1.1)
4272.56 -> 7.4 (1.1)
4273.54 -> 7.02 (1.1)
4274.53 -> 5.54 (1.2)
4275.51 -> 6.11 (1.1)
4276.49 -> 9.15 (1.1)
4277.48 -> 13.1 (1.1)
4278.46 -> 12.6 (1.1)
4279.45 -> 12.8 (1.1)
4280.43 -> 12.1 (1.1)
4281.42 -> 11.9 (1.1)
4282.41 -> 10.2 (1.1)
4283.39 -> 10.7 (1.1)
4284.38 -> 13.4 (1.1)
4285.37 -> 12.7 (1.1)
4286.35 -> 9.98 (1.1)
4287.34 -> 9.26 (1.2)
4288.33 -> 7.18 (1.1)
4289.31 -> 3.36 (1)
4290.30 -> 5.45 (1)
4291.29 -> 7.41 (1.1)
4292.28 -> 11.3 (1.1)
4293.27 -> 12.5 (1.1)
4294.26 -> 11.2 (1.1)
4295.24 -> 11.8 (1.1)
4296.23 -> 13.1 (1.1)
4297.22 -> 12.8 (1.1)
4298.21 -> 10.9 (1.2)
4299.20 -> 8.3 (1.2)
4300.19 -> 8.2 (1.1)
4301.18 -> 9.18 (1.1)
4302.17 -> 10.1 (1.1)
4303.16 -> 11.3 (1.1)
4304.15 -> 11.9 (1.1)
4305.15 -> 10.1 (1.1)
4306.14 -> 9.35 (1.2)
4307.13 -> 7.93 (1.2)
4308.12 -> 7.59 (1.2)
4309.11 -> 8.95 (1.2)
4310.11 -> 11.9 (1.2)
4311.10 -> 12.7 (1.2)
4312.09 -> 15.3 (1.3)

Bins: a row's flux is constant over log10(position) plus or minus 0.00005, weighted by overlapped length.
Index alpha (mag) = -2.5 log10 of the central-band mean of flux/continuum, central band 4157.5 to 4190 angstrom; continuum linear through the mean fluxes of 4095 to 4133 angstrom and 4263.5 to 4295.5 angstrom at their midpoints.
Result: -0.13 mag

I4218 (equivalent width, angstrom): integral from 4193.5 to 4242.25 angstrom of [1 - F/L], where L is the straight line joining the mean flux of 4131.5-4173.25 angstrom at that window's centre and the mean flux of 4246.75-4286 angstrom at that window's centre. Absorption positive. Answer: 9.1 angstrom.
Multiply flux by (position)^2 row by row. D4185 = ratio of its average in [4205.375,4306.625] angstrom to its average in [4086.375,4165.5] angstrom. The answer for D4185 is 0.92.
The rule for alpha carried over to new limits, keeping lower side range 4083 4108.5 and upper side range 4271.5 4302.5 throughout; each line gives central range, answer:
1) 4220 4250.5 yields 0.249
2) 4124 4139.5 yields -0.095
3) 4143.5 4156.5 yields 0.064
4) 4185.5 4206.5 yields 0.018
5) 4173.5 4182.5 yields -0.081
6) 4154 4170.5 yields -0.158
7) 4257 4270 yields -0.182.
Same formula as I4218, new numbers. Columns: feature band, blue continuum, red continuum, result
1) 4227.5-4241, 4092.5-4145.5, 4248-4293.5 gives 3.8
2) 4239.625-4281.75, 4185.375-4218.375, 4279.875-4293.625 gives -1.4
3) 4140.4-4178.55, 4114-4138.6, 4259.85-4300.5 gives 0.4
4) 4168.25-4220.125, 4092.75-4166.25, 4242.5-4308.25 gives -1.4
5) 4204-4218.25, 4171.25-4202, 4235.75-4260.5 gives -0.8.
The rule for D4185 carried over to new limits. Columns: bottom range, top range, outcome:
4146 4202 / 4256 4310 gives 0.96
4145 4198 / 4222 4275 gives 0.80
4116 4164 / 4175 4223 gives 0.99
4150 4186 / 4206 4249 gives 0.79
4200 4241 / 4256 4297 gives 1.27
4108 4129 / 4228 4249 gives 0.88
